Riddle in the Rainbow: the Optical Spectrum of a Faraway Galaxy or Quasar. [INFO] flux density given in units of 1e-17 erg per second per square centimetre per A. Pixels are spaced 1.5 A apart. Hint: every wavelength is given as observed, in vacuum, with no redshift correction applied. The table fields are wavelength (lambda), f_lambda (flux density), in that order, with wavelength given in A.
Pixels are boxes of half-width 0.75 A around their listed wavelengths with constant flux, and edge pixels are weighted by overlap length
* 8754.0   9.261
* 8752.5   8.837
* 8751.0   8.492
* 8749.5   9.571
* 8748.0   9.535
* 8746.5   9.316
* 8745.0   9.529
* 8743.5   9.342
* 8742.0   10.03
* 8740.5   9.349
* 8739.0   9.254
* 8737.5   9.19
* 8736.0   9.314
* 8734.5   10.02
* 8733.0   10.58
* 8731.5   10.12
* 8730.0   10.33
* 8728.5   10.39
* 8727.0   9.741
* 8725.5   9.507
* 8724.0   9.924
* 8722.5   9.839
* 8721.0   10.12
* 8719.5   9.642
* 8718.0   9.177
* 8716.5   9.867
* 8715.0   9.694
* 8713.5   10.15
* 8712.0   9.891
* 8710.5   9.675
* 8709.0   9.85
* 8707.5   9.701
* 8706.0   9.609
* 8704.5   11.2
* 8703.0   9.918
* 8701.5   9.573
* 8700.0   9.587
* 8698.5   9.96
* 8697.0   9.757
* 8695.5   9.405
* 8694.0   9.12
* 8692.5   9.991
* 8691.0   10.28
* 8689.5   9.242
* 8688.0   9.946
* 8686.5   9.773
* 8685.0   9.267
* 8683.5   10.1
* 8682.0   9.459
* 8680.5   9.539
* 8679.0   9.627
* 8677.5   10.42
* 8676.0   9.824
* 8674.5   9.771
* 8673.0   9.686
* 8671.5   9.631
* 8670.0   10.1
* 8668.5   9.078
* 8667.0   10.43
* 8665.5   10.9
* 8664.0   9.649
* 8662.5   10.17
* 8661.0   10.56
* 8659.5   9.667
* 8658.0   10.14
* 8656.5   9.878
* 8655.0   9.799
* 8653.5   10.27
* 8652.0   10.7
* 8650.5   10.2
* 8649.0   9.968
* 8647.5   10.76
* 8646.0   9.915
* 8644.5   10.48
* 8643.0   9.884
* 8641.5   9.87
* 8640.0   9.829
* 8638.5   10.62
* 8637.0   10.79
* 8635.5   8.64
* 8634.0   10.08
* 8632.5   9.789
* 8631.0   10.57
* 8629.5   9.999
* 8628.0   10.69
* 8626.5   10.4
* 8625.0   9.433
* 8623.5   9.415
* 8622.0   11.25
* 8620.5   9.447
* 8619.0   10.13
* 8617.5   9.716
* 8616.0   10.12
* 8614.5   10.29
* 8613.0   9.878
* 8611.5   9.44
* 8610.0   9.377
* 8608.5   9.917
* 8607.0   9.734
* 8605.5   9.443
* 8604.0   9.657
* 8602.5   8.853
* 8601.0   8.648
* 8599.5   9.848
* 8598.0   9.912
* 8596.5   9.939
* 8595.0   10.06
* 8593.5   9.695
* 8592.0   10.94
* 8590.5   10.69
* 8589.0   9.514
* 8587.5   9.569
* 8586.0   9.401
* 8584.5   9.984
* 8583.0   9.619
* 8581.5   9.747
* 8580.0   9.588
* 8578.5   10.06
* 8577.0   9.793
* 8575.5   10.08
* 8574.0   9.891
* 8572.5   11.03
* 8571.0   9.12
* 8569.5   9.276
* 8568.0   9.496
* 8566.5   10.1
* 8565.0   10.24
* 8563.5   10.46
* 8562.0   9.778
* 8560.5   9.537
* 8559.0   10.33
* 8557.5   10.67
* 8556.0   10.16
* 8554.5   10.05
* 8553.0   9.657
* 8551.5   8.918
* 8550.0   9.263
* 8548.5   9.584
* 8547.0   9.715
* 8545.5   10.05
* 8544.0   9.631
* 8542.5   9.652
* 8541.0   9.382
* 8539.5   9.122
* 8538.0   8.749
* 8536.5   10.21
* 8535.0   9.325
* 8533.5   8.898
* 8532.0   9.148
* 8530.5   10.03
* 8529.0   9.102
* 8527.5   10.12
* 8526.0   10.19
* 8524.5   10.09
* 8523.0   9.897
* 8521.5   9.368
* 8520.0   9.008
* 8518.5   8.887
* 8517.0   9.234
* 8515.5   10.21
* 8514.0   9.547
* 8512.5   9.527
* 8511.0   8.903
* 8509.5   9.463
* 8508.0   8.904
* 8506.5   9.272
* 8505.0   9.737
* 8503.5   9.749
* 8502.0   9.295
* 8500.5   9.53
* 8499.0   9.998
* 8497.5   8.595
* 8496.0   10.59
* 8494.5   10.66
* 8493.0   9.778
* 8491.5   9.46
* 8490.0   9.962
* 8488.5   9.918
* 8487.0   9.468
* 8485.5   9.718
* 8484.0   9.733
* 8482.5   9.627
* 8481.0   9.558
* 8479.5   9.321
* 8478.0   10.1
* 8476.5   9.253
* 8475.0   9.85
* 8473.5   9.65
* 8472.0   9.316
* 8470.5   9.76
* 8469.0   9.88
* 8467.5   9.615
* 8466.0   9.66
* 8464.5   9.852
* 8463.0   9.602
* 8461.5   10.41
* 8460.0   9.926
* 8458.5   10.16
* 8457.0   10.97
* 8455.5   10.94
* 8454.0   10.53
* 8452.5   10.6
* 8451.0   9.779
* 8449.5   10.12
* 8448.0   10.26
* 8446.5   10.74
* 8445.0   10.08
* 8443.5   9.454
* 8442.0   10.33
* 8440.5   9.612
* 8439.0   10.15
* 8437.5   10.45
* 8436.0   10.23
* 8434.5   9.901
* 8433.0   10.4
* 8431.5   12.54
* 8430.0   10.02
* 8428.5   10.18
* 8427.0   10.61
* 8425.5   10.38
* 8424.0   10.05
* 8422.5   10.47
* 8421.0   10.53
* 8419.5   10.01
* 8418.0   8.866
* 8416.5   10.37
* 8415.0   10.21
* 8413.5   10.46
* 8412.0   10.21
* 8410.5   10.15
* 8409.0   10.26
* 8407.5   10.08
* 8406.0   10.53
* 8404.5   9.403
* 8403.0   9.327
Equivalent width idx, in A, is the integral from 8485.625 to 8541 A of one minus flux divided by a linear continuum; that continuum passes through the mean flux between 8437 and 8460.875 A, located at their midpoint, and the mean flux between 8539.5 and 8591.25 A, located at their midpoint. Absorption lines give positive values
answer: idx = 2.5 A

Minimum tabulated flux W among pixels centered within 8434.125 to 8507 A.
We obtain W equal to 8.595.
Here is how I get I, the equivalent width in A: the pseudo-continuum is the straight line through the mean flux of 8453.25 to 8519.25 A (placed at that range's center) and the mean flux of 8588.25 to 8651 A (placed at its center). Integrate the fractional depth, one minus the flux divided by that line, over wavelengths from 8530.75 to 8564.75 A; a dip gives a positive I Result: 0.6 A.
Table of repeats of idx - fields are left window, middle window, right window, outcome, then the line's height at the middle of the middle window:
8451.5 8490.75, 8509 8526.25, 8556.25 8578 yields 0.8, 9.94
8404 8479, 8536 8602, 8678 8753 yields 1.0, 9.94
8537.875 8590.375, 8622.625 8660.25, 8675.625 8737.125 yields -1.0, 9.8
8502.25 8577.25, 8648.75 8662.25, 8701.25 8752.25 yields -0.6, 9.71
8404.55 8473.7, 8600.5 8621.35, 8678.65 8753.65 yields 0.5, 9.88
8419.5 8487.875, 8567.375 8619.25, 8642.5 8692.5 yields 1.2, 10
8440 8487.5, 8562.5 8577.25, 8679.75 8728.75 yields -0.1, 9.87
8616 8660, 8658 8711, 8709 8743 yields 0.5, 9.94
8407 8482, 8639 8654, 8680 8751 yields -0.5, 9.84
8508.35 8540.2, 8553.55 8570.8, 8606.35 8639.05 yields -0.6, 9.67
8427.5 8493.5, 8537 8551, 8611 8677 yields 0.8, 10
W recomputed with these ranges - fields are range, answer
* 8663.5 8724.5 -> 9.078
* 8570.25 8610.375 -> 8.648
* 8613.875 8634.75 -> 9.415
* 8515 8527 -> 8.887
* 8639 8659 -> 9.799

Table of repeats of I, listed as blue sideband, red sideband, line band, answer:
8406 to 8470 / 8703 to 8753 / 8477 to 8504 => 1.1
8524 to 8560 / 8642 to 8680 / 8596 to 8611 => 0.5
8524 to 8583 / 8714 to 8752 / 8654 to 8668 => -0.6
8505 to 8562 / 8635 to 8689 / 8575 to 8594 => -0.3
